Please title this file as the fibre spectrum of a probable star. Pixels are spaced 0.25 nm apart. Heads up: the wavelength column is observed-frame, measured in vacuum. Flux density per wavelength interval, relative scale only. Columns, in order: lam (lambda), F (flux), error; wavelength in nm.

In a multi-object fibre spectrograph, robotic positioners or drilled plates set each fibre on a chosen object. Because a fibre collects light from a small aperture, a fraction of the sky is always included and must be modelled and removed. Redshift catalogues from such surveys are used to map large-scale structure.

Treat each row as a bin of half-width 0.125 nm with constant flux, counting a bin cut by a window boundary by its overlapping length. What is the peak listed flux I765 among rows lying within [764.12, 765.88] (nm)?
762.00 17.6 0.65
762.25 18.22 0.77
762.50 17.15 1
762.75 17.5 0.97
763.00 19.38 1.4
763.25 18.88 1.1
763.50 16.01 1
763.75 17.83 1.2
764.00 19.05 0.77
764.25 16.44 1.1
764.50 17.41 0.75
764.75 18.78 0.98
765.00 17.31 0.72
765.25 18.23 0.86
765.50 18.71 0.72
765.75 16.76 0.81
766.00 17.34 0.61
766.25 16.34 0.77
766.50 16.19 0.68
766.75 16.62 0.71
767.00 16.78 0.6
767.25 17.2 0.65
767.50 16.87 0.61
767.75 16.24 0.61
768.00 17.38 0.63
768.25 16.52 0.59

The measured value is 18.78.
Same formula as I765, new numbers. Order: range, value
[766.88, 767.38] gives 17.2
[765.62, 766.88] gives 17.34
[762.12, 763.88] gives 19.38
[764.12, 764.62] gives 17.41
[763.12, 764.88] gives 19.05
